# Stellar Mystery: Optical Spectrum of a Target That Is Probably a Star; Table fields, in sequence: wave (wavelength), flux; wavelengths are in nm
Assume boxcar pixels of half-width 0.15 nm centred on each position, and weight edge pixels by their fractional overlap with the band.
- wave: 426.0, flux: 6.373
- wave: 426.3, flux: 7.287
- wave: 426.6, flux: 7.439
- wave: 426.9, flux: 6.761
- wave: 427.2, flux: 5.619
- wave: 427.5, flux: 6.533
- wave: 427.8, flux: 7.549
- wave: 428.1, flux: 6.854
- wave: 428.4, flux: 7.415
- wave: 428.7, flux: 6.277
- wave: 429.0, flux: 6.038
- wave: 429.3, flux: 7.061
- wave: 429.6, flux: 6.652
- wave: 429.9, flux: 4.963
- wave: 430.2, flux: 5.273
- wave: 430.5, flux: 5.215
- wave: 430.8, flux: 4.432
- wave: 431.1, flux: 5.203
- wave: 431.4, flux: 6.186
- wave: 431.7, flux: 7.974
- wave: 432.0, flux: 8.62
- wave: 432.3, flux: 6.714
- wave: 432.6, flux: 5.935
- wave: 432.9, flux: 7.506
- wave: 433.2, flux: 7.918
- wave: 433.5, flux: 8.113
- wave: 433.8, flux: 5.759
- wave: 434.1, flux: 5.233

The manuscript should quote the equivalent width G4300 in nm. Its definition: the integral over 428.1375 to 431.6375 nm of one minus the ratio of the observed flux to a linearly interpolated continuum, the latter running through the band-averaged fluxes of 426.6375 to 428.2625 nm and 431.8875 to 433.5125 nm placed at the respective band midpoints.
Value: 0.52 nm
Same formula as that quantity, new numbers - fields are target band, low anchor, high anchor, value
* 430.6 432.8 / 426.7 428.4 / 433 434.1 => 0.16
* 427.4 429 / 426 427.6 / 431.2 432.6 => -0.01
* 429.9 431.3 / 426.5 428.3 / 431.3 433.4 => 0.41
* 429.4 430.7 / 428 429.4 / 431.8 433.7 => 0.26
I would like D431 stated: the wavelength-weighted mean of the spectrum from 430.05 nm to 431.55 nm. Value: 5.26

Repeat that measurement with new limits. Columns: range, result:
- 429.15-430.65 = 5.83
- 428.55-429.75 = 6.51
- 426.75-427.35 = 6.19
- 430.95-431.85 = 6.45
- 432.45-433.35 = 7.12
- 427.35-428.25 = 6.98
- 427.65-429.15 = 6.83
